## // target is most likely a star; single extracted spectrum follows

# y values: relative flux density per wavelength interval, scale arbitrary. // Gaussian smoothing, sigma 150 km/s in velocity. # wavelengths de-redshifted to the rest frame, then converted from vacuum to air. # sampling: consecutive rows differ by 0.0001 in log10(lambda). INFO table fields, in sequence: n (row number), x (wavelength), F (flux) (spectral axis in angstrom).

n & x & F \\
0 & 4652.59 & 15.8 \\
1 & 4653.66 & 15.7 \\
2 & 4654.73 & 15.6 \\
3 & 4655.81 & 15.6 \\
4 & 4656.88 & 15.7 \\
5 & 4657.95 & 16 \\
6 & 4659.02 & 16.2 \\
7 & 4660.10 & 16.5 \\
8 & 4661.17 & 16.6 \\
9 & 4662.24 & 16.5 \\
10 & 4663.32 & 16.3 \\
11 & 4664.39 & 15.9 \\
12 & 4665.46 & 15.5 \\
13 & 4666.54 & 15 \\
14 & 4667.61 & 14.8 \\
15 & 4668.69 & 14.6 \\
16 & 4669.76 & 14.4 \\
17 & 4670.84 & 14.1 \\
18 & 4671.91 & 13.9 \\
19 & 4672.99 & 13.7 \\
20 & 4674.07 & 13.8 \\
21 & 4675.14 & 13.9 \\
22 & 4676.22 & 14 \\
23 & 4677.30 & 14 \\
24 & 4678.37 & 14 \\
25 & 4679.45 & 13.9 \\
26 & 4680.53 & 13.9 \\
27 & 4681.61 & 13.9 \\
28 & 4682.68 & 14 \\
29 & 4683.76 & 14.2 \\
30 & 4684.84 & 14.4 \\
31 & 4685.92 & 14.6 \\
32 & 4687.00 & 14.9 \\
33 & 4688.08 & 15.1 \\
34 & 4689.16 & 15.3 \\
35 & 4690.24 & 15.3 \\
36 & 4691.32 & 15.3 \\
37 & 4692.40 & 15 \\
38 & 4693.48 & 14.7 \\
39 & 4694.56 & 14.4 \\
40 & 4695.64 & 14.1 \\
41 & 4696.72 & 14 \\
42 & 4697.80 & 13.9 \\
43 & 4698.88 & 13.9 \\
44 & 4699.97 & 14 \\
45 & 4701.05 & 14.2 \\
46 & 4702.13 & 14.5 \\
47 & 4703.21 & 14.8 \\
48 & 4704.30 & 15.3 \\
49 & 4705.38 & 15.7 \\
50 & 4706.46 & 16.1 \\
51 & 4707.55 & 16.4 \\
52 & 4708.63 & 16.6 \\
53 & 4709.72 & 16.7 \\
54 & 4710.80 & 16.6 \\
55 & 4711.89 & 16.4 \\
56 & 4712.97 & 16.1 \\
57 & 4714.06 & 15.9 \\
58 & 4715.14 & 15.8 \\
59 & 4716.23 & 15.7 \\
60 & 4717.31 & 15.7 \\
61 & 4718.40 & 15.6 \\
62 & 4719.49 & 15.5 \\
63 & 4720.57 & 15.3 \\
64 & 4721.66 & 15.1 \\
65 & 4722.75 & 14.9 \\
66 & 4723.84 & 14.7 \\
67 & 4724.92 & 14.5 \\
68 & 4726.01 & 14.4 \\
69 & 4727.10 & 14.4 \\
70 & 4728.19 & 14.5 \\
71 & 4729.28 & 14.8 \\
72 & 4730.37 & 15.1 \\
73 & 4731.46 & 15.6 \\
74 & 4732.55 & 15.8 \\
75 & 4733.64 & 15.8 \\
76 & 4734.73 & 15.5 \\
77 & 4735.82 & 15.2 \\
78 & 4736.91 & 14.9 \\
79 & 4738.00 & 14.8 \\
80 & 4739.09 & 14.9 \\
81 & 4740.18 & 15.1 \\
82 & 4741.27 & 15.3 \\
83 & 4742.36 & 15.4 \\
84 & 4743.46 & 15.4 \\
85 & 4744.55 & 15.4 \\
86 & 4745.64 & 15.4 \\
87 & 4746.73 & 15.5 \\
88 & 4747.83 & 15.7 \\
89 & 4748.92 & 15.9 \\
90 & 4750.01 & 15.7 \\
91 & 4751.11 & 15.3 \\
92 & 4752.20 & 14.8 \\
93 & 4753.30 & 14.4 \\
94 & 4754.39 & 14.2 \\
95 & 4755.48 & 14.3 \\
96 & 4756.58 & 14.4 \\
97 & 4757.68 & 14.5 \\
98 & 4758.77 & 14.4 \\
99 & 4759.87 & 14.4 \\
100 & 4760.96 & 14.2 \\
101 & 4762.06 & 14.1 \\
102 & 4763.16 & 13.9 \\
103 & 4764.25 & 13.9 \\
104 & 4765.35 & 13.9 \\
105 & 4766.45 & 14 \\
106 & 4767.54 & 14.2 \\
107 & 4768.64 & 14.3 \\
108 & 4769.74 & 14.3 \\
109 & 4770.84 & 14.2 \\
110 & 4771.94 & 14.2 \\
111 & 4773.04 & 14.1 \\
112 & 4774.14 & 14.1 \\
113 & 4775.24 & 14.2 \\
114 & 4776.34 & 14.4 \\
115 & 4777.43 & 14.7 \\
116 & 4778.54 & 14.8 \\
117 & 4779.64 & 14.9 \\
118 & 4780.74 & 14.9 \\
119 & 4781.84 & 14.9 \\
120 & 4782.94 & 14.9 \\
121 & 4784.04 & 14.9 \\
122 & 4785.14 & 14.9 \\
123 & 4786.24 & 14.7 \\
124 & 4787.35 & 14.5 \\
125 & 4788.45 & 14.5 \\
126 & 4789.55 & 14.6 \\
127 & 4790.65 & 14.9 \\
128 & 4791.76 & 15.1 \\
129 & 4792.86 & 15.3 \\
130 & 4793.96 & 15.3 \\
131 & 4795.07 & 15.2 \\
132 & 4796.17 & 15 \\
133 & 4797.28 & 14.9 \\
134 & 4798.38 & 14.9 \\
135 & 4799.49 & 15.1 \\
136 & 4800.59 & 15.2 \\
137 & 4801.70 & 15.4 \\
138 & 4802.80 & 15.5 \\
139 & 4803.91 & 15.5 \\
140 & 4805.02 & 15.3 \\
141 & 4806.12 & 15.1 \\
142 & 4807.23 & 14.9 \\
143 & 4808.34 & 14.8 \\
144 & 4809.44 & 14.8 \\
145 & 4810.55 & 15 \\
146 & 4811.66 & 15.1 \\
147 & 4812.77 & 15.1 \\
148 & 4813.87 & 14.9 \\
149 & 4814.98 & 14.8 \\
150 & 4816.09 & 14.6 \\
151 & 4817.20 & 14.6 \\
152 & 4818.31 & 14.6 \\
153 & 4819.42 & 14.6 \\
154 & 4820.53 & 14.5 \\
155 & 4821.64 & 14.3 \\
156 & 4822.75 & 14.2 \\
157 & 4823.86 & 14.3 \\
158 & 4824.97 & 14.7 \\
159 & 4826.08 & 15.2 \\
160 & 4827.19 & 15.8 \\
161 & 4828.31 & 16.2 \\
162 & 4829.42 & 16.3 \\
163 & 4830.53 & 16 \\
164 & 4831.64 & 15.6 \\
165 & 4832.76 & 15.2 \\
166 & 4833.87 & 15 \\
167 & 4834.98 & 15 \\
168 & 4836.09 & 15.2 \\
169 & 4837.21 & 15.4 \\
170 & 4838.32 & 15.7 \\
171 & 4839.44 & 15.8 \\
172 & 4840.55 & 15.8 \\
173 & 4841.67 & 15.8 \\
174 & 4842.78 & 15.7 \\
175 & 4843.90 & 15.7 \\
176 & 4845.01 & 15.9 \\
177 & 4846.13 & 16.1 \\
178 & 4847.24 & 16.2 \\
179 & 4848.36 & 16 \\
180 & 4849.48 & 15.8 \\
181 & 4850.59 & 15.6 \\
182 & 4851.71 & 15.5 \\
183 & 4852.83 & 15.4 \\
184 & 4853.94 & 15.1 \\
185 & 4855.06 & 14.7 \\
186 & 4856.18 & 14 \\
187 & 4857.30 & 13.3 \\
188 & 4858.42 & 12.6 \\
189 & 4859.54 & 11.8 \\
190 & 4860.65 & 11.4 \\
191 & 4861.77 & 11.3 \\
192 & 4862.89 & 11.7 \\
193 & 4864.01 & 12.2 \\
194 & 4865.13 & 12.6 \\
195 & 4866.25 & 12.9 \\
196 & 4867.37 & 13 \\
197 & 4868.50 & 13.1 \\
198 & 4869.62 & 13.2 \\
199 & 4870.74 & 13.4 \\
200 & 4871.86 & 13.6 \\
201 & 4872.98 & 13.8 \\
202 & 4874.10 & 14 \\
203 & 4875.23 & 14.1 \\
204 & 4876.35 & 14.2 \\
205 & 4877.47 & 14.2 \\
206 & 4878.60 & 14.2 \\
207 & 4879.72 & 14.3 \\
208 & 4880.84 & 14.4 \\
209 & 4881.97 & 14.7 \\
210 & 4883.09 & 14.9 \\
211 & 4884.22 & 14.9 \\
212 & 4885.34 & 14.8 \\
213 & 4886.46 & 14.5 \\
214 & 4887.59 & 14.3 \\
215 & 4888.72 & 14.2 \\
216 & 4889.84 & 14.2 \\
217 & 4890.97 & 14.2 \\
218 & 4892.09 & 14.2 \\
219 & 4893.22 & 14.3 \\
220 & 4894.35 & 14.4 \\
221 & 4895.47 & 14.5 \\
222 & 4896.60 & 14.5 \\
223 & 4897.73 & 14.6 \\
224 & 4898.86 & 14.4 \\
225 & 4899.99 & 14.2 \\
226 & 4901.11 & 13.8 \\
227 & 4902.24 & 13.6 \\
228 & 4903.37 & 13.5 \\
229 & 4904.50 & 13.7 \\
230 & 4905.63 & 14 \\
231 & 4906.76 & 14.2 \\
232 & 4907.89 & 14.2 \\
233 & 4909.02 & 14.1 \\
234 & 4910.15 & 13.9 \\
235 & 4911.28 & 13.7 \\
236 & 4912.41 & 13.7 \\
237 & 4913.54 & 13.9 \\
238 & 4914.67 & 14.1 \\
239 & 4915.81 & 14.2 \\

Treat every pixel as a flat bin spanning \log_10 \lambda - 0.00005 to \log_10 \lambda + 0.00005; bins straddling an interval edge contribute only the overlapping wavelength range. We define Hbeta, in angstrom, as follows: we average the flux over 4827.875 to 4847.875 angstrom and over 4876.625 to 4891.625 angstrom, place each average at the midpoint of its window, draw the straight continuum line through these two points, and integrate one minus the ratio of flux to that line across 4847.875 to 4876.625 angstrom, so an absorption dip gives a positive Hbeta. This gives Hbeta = 2.7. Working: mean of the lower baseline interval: 15.7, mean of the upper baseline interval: 14.4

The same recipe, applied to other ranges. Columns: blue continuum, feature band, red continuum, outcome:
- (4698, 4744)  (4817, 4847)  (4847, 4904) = -2.02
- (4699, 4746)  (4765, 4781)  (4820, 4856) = 1.07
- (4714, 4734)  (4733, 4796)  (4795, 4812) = 1.58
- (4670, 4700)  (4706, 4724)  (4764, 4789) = -1.88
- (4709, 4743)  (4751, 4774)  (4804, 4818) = 1.38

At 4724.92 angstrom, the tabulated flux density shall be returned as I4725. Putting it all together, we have 14.5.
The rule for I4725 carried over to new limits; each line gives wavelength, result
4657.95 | 16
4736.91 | 14.9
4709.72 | 16.7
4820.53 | 14.5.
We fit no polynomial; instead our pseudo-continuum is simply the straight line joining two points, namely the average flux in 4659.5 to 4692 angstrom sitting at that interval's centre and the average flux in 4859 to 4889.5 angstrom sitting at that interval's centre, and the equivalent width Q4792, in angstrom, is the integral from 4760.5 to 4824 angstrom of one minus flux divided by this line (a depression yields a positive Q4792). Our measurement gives -2.94 angstrom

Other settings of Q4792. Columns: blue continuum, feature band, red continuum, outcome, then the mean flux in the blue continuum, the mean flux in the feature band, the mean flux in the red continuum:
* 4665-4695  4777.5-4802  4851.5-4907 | -1.4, 14.4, 14.9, 13.8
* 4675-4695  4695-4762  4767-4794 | -2.7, 14.5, 15.1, 14.6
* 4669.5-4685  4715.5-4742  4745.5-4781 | -1.5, 14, 15.1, 14.5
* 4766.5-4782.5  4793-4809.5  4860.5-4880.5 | -1.2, 14.4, 15.1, 13.2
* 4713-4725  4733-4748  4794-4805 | 0.0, 15.4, 15.3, 15.2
